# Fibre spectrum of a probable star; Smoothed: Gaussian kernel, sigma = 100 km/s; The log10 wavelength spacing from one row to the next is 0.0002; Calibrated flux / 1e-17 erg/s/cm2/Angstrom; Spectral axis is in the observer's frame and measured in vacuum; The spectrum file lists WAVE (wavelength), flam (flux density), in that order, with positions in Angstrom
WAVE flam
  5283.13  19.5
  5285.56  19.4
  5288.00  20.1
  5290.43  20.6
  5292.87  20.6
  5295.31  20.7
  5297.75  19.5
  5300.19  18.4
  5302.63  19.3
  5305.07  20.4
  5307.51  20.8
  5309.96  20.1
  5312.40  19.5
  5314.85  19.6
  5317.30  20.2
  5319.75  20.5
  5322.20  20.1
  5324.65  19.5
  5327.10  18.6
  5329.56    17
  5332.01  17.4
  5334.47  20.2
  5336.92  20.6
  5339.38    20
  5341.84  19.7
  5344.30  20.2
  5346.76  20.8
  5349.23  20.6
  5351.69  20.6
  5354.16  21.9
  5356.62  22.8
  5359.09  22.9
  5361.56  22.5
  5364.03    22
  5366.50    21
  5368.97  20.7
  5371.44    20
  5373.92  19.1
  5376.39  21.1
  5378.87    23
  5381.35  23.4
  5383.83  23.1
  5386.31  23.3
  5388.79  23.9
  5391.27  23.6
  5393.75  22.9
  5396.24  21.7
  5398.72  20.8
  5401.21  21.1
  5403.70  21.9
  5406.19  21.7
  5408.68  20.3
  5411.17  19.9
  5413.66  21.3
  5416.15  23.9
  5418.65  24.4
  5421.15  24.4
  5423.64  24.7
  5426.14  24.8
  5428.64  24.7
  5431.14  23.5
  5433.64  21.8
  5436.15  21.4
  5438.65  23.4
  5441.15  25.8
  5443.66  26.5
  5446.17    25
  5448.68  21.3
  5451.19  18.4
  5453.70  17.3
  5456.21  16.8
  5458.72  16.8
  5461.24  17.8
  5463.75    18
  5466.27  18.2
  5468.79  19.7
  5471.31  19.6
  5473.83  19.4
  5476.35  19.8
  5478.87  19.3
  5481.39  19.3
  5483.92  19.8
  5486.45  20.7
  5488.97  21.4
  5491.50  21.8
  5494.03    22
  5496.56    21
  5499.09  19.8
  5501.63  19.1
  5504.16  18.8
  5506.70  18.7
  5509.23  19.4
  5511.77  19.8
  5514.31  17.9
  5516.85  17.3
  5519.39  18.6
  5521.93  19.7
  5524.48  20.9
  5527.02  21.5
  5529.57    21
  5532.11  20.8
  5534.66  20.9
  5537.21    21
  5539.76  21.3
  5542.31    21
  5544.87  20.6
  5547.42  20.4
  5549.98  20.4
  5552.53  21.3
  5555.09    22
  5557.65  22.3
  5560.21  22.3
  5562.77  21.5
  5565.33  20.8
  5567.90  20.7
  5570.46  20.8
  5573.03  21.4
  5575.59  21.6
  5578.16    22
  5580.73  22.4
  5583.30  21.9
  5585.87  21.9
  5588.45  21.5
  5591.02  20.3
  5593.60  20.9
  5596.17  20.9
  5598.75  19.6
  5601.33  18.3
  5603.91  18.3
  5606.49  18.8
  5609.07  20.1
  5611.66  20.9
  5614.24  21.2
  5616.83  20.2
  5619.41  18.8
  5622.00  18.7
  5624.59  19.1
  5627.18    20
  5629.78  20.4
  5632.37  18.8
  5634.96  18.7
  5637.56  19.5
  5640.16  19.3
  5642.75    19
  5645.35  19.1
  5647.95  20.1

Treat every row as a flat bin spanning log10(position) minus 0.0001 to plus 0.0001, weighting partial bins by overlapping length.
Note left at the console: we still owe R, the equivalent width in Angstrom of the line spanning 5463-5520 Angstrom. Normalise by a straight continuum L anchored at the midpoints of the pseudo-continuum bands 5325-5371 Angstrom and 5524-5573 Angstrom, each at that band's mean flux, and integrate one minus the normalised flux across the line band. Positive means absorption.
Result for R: 3.8 Angstrom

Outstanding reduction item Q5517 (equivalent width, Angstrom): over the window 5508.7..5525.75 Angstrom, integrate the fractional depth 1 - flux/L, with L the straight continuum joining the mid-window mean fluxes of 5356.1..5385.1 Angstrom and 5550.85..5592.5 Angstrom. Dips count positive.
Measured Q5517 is 2.0 Angstrom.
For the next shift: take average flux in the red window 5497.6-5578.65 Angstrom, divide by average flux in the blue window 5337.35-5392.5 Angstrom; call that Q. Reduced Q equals 0.95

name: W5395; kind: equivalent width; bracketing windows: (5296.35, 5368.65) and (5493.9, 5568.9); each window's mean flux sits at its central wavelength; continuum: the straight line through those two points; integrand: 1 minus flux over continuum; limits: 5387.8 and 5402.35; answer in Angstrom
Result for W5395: -1.4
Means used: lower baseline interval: 20.2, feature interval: 22.3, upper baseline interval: 20.4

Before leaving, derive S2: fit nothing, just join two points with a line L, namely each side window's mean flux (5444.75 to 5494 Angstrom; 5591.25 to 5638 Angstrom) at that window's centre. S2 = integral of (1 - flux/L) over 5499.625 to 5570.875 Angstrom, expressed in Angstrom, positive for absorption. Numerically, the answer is -2.8 Angstrom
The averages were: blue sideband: 19.6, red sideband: 19.6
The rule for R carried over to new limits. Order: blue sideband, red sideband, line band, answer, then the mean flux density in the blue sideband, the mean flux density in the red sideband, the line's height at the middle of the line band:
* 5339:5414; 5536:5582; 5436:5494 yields 3.0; 21.6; 21.3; 21.4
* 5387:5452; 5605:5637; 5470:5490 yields 1.8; 22.8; 19.6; 21.9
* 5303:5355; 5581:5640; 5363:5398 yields -3.7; 19.9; 20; 19.9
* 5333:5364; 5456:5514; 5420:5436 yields -2.9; 21.1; 19.5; 20.1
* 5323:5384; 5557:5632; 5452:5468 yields 2.4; 20.7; 20.6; 20.6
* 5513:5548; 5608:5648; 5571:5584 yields -1.2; 20.2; 19.6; 19.9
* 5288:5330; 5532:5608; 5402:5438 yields -4.4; 19.8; 20.9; 20.3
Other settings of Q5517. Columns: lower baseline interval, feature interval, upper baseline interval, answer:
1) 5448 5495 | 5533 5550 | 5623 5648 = -1.3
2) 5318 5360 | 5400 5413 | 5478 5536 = -0.6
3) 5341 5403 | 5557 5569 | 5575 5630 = -0.5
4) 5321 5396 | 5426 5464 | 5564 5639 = -1.2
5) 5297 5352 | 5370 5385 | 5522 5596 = -1.2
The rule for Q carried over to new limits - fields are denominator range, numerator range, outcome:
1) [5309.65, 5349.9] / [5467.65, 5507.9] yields 1.02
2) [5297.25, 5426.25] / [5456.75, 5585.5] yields 0.96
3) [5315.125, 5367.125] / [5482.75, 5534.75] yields 0.98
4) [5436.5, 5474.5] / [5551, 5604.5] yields 1.04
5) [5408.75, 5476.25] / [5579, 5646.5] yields 0.93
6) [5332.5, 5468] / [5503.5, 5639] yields 0.94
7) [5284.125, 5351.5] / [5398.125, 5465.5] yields 1.10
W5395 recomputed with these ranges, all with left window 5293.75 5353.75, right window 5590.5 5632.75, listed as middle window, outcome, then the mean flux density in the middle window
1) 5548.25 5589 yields -3.7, 21.5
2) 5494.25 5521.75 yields 0.8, 19.2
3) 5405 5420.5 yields -1.8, 22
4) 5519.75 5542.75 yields -1.2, 20.8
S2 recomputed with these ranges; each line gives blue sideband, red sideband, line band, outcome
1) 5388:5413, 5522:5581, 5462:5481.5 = 2.1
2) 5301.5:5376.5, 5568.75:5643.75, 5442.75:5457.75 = -0.3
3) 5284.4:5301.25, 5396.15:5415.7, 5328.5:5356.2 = 0.6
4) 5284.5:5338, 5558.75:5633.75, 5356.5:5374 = -1.4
